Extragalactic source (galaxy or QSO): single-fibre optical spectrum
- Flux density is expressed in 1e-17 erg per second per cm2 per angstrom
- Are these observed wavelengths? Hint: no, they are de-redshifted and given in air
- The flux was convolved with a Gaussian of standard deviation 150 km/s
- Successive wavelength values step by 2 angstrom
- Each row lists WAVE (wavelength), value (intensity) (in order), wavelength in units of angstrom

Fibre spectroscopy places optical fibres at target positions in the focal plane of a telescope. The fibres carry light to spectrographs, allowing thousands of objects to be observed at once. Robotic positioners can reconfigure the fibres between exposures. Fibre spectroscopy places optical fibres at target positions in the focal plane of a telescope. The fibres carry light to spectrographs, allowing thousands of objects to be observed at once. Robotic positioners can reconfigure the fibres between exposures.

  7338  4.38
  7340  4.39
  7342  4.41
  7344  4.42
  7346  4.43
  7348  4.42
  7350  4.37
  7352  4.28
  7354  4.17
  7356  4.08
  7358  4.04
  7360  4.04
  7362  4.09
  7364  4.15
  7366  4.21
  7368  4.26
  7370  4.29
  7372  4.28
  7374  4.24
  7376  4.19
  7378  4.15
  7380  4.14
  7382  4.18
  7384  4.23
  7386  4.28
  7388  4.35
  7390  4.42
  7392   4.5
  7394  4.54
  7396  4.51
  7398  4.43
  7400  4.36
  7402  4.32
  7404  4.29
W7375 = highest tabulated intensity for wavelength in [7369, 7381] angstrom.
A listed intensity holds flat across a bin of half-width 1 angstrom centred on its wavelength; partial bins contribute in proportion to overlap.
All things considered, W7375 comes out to 4.29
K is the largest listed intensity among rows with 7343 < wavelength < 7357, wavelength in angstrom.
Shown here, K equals 4.43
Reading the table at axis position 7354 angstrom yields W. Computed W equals 4.17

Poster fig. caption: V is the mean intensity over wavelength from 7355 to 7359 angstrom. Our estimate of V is 4.06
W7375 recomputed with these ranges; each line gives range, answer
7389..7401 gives 4.54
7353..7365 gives 4.17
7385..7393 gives 4.5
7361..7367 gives 4.21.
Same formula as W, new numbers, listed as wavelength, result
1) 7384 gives 4.23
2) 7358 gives 4.04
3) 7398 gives 4.43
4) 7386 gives 4.28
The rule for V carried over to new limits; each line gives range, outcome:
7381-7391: 4.29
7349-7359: 4.19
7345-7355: 4.33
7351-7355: 4.22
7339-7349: 4.41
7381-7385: 4.21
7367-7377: 4.25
